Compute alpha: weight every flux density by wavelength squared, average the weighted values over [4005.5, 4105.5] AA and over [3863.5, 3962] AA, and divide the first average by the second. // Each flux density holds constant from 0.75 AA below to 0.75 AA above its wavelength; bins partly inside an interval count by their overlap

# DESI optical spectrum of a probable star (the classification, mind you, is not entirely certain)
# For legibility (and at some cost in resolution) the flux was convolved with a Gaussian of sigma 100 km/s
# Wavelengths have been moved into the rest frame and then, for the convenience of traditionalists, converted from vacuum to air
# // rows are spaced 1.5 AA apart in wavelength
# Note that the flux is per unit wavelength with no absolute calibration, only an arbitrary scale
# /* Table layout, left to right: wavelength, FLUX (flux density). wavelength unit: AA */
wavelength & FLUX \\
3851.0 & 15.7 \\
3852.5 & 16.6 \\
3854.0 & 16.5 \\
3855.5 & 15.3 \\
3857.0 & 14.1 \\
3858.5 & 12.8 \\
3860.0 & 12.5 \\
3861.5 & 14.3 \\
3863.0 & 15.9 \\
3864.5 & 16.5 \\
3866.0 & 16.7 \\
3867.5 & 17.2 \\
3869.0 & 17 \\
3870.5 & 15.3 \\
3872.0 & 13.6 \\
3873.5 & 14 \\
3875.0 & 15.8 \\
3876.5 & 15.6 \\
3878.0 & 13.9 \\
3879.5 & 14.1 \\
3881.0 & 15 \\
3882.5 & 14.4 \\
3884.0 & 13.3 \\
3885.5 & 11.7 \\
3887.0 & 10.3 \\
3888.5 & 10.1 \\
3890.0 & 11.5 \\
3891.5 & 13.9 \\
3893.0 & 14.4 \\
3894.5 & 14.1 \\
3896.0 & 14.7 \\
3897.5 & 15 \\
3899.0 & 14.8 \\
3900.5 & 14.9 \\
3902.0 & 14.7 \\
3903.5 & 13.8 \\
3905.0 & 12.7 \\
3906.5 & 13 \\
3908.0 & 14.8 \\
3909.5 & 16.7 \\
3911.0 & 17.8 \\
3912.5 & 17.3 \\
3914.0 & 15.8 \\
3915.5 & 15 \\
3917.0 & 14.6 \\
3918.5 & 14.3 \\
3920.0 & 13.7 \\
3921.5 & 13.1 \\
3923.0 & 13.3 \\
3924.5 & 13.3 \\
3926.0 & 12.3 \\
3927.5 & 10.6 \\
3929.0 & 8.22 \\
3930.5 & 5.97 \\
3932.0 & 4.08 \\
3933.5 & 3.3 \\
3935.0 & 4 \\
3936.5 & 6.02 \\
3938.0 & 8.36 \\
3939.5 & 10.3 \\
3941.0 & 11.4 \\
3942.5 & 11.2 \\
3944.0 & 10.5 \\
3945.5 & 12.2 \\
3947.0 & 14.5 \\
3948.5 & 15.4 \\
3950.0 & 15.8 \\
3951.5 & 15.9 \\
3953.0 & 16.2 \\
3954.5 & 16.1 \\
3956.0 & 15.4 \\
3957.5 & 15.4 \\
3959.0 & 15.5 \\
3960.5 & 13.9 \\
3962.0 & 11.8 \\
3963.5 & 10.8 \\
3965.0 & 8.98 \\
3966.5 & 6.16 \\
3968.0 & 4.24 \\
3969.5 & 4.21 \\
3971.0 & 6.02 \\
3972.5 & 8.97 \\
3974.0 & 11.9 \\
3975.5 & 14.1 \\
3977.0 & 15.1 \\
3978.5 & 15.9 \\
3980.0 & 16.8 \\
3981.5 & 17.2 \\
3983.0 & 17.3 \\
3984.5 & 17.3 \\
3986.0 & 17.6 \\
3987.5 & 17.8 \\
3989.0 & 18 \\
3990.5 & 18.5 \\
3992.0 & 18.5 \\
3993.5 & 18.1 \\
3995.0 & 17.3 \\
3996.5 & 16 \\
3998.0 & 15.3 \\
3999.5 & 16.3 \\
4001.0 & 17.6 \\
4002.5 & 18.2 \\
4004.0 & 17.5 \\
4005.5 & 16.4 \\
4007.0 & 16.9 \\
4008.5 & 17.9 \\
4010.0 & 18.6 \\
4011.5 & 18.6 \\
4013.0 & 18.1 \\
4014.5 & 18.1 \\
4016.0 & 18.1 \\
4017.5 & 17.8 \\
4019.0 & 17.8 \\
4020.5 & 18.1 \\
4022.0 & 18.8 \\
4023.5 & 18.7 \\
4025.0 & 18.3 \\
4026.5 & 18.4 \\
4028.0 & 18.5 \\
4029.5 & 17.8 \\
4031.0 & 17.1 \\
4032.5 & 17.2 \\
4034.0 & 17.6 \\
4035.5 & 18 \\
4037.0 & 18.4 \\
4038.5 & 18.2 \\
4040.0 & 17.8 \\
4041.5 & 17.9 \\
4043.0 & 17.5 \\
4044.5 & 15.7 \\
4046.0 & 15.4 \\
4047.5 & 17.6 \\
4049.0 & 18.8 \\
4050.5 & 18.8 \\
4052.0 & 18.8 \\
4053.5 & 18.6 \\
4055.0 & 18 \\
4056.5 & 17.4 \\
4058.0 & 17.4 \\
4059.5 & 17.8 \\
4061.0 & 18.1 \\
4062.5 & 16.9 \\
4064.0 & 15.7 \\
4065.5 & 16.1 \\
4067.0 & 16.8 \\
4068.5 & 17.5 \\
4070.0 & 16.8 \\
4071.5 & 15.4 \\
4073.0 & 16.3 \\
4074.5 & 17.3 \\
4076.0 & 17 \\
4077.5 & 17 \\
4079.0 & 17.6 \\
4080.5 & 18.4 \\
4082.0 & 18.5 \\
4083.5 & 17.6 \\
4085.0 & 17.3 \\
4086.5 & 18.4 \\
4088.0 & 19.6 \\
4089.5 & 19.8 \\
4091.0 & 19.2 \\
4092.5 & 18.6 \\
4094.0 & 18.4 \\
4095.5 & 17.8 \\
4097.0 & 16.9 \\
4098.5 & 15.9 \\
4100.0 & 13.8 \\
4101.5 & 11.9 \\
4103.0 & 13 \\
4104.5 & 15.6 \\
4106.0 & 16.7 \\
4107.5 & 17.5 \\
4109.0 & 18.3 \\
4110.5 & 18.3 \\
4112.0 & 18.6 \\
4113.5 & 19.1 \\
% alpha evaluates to 1.41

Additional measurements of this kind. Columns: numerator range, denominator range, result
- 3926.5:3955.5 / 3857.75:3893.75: 0.77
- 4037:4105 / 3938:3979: 1.51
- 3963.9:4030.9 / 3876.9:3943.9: 1.34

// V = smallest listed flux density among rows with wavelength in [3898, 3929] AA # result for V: 8.22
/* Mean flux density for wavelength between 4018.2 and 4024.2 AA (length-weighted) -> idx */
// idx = 18.3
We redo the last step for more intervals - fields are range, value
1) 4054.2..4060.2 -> 17.7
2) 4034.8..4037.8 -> 18.2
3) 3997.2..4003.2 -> 16.8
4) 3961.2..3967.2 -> 9.5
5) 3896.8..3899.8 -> 14.9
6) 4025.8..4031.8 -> 17.9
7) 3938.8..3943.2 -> 11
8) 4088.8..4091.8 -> 19.5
